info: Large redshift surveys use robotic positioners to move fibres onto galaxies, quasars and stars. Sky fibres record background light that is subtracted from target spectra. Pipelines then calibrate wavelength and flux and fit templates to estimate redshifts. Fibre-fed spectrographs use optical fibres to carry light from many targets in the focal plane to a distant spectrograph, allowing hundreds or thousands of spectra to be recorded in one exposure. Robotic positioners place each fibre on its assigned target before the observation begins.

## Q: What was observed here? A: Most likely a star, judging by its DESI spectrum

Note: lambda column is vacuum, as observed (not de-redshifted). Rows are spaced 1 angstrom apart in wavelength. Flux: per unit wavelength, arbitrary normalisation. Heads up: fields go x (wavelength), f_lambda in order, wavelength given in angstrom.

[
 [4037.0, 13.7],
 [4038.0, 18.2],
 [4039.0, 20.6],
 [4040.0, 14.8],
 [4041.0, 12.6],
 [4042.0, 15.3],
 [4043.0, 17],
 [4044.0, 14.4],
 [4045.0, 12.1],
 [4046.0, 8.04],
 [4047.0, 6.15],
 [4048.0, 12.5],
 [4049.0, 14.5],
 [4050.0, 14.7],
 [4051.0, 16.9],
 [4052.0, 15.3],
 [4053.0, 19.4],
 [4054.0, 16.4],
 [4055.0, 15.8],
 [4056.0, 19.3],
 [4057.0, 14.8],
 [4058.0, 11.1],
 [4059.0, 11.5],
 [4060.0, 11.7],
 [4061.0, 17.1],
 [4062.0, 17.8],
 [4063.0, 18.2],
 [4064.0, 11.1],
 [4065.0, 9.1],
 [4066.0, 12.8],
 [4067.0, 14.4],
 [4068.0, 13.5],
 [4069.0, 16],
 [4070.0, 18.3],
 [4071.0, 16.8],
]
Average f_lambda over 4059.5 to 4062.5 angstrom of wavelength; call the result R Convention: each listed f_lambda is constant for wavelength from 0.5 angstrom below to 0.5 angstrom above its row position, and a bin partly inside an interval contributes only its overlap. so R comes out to 15.5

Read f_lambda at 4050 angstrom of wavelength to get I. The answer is 14.7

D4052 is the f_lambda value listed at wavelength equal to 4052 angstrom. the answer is 15.3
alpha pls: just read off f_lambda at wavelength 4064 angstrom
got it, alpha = 11.1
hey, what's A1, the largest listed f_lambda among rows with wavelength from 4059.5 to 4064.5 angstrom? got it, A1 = 18.2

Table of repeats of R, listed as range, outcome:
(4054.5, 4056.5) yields 17.6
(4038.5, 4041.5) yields 16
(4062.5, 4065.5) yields 12.8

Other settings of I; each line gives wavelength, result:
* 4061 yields 17.1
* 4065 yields 9.1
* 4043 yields 17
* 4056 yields 19.3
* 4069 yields 16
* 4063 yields 18.2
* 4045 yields 12.1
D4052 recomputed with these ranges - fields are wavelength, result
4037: 13.7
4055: 15.8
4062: 17.8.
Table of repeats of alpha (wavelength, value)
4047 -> 6.15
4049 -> 14.5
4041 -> 12.6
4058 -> 11.1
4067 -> 14.4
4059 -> 11.5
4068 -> 13.5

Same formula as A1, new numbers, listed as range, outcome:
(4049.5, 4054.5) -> 19.4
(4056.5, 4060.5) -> 14.8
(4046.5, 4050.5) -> 14.7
